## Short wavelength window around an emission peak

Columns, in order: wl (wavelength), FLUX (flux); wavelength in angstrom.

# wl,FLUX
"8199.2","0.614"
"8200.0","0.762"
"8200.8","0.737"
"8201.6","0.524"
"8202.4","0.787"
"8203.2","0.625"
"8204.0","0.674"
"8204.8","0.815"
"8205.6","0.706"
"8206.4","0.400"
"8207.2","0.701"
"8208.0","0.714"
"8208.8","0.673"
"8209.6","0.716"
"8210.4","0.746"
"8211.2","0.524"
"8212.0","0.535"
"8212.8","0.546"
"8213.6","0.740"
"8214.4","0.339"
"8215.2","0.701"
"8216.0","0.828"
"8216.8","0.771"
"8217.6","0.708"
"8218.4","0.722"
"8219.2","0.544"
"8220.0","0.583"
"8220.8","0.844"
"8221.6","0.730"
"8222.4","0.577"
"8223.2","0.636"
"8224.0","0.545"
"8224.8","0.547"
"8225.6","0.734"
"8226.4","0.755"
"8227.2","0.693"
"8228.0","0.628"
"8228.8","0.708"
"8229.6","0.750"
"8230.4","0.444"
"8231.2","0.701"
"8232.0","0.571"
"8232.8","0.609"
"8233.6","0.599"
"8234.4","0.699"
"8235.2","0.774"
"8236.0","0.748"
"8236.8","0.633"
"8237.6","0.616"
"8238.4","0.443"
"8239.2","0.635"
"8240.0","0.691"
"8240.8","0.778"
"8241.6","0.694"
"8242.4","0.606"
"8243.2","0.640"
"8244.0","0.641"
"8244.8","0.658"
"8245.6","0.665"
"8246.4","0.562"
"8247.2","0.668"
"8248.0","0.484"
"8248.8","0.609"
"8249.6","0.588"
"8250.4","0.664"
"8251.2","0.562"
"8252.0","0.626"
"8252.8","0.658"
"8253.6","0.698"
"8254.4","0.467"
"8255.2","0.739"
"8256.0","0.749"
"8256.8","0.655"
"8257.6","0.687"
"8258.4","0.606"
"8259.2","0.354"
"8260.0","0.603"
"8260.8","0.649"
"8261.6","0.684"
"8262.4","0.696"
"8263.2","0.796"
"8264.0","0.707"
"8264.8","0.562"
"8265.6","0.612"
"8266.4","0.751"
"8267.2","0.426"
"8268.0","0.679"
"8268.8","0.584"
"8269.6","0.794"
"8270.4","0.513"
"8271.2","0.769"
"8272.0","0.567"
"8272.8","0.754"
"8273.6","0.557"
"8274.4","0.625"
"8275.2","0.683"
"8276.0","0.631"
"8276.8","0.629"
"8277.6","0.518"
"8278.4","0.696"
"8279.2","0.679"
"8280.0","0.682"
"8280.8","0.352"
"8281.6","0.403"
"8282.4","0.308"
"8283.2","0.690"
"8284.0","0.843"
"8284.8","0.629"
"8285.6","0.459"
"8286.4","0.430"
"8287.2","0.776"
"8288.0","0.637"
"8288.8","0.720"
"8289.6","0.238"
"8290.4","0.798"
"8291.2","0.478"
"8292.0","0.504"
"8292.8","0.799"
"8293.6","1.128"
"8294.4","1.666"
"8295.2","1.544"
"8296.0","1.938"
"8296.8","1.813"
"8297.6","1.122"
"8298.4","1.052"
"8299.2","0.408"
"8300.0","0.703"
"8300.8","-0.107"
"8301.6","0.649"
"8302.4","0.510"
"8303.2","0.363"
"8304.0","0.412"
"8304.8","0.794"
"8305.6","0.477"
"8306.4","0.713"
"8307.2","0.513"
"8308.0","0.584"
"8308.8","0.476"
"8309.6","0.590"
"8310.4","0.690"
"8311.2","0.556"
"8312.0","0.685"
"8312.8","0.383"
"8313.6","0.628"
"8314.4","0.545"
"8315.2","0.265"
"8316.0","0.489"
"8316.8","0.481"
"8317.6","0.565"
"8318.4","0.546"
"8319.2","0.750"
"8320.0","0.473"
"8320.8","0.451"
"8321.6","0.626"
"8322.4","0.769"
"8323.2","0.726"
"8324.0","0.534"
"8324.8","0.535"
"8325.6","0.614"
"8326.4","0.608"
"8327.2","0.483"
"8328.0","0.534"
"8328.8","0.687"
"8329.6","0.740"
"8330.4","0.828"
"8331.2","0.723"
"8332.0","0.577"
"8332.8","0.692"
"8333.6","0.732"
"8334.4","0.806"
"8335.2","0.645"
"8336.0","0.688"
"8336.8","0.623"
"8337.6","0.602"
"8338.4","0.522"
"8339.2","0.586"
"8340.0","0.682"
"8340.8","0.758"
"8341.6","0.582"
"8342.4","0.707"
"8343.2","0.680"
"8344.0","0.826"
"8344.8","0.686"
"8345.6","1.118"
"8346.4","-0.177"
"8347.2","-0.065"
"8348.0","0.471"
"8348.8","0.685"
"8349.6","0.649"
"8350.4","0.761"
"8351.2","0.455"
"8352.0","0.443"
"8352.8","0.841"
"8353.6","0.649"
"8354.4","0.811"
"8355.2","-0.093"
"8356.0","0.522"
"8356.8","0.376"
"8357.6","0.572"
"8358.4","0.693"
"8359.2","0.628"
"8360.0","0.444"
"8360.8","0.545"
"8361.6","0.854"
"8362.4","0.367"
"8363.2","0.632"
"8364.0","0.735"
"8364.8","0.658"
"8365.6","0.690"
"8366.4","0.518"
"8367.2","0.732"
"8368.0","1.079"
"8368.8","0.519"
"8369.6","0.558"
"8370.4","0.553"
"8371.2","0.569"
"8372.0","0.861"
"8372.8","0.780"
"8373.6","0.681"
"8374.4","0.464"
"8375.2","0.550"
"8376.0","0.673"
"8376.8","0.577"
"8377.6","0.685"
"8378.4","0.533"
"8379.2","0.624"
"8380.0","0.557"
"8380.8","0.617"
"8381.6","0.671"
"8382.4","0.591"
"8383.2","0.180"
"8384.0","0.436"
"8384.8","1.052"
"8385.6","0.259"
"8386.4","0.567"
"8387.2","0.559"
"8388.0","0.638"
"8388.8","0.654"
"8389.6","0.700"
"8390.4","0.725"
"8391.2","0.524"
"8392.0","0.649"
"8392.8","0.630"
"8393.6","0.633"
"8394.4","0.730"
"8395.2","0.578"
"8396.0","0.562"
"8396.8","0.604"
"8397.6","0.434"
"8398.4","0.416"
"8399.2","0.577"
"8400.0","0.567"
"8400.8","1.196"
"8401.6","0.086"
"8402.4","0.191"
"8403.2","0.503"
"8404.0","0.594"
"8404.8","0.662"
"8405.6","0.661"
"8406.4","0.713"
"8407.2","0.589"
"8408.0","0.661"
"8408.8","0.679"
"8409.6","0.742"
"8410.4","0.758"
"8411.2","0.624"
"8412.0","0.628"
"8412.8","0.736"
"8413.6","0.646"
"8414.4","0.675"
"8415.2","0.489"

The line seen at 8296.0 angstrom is H-gamma 4340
